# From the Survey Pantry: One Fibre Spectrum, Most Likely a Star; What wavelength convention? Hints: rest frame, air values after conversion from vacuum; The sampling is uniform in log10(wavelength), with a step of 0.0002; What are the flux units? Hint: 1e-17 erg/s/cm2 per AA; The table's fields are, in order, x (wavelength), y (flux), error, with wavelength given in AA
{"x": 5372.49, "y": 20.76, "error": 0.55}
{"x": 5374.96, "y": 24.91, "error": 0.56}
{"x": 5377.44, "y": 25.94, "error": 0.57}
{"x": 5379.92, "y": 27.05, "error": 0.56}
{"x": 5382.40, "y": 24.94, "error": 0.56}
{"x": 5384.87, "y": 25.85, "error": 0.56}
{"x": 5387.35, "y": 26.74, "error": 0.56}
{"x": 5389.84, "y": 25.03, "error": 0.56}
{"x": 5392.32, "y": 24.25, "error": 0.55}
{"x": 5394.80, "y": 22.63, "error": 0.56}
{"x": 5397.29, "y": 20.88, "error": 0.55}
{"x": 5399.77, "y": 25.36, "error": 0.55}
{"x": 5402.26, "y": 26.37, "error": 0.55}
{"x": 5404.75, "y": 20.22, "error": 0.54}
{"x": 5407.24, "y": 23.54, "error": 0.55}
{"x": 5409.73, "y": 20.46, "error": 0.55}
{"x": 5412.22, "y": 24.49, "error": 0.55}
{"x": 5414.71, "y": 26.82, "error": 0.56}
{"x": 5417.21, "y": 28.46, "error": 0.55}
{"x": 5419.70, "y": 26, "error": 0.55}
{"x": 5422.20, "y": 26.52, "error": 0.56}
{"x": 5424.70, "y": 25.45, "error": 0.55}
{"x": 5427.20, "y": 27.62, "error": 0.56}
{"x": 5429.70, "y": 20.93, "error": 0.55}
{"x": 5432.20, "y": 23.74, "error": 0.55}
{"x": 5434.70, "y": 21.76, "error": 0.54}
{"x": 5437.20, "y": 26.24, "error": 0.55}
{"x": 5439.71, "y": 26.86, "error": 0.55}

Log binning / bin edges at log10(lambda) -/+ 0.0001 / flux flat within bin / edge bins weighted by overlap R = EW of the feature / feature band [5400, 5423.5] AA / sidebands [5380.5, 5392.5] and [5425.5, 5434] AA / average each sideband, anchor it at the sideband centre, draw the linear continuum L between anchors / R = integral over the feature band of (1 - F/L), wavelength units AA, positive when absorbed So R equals -0.1 AA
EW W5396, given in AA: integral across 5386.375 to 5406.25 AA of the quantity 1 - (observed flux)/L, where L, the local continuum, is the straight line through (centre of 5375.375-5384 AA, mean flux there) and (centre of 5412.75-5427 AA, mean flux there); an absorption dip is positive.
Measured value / 1.7 AA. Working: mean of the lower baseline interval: 25.9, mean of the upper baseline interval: 26.6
